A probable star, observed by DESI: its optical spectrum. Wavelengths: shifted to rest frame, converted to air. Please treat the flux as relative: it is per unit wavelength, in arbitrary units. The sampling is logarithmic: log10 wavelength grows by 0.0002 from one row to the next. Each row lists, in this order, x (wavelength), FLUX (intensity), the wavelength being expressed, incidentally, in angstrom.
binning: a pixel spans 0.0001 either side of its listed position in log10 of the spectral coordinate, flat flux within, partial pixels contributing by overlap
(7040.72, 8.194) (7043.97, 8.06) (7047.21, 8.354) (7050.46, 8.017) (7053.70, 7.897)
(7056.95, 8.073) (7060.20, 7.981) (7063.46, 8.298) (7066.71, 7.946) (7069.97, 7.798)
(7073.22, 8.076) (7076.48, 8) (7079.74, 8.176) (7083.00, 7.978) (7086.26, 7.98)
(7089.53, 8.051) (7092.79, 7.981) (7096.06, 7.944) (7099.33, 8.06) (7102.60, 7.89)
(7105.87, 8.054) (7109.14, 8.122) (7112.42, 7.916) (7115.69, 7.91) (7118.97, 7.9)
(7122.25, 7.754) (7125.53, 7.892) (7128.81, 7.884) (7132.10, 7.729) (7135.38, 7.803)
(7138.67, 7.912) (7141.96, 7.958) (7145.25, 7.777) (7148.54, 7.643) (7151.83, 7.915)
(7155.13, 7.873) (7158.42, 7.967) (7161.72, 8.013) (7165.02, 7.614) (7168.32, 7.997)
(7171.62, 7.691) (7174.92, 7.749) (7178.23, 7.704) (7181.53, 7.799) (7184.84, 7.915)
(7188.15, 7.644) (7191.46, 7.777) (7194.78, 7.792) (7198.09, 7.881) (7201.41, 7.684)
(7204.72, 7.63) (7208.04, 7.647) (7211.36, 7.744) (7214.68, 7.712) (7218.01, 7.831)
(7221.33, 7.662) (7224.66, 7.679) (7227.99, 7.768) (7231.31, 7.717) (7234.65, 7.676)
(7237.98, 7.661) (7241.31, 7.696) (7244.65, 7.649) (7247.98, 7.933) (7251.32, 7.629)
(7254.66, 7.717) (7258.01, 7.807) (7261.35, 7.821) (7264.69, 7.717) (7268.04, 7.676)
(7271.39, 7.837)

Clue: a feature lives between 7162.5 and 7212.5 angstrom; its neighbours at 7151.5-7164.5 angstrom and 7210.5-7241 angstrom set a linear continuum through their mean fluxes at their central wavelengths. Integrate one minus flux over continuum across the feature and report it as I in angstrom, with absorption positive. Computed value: 0.46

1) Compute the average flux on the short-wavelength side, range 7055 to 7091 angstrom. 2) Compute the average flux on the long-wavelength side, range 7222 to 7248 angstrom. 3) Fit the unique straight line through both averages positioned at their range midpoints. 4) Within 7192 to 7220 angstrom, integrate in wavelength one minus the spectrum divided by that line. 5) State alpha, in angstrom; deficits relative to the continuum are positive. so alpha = 0.1 angstrom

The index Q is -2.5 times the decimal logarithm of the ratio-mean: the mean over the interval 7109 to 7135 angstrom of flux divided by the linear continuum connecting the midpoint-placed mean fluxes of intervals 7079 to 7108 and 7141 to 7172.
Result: 0.01 mag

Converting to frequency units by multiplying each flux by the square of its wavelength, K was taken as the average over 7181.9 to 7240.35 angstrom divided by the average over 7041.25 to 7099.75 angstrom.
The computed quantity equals 1.00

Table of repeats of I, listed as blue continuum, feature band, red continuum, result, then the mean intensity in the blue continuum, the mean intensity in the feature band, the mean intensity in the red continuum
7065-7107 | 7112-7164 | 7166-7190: 0.1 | 8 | 7.86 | 7.78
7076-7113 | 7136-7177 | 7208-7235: 0.2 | 8.02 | 7.84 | 7.72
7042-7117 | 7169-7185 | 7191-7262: 0.1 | 8.03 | 7.77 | 7.73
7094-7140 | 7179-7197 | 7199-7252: 0.0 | 7.91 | 7.79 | 7.71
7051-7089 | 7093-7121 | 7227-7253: -0.1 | 8.02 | 7.97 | 7.72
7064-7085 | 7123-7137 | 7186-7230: 0.1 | 8.01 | 7.82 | 7.73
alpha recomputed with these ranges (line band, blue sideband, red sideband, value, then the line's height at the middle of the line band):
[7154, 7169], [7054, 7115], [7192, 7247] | -0.1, 7.85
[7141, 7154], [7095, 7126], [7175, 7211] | 0.1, 7.86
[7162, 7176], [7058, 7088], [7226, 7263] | 0.1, 7.86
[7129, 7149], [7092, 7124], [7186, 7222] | 0.2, 7.88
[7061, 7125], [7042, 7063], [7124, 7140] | -0.3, 7.96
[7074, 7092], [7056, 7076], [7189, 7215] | -0.1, 7.99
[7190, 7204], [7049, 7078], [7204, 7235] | 0.0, 7.75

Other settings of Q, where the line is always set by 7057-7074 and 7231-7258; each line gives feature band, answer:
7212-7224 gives 0.004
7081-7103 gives -0.002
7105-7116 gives -0.009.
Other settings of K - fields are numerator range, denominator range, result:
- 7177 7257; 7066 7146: 1.00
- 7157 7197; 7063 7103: 1.00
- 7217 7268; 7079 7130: 1.01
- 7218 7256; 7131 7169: 1.01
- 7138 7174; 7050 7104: 1.00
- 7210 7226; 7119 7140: 1.01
